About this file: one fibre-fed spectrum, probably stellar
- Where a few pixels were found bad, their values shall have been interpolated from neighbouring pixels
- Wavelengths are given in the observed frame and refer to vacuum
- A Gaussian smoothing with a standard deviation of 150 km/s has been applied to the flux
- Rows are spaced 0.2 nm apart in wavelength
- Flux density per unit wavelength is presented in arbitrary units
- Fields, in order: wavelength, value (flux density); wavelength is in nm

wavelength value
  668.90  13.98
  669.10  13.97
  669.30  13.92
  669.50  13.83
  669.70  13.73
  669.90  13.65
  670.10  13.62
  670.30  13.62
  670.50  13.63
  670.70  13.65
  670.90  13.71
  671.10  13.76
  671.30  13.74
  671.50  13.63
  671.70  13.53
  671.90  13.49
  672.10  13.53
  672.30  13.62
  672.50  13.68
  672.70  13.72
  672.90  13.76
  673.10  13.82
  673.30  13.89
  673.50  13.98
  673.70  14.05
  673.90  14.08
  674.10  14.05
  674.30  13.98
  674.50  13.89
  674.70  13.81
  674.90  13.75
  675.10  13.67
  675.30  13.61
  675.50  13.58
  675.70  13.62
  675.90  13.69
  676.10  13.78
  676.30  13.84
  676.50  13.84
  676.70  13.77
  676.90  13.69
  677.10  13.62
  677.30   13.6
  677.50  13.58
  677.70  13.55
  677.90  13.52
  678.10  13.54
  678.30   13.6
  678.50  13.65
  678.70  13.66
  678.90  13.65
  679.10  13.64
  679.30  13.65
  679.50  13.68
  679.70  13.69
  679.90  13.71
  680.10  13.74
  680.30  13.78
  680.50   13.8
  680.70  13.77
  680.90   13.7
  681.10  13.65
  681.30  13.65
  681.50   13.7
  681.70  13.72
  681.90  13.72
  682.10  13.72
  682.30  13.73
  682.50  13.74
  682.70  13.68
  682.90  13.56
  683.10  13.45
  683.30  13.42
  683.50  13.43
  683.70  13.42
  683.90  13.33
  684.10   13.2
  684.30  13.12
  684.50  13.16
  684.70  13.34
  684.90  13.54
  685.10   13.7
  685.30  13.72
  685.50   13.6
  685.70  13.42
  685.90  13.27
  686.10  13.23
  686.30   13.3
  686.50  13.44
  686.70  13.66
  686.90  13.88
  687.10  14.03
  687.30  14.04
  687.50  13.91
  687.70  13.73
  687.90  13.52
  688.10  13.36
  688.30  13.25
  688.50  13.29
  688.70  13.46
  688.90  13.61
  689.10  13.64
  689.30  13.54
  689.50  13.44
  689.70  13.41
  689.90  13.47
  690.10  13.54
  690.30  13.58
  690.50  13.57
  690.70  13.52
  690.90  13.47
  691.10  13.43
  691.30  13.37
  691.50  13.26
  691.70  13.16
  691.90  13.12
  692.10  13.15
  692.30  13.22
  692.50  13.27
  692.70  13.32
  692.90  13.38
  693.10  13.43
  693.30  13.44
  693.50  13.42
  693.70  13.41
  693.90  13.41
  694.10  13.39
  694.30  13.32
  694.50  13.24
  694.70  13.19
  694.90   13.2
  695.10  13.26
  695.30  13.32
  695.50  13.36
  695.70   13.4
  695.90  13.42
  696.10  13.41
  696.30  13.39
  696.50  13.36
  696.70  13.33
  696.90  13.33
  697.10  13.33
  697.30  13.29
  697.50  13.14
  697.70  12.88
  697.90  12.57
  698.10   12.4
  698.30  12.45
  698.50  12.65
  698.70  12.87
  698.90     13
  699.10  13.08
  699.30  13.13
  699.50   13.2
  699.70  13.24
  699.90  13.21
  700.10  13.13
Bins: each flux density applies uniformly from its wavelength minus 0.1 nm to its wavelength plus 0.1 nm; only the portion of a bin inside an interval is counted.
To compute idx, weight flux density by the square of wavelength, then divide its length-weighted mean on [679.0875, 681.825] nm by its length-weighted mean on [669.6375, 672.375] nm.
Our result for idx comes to 1.0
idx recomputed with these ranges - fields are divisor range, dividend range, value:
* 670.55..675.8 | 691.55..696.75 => 1.03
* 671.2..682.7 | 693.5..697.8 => 1.02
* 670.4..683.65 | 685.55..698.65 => 1.02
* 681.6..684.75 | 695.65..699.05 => 1.01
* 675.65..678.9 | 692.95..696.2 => 1.03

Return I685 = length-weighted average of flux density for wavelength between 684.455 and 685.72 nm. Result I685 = 13.5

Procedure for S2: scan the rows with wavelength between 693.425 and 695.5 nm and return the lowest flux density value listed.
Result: 13.19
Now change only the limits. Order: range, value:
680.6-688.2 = 13.12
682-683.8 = 13.42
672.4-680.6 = 13.52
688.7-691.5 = 13.26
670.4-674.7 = 13.49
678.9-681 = 13.64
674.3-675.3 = 13.61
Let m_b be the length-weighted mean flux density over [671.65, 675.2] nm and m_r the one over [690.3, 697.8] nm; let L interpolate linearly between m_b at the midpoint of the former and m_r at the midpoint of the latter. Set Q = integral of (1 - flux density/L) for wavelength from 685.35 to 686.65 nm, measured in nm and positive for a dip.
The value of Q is 0.01 nm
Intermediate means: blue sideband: 13.8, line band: 13.4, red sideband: 13.3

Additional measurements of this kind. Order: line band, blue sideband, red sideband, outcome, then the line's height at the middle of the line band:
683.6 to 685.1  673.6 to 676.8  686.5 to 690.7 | 0.04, 13.7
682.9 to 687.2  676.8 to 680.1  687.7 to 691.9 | 0.02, 13.5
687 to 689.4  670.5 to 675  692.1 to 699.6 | -0.04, 13.4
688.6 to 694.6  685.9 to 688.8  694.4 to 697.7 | 0.02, 13.4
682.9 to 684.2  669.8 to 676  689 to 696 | 0.01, 13.5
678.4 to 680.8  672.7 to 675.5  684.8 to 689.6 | 0.01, 13.7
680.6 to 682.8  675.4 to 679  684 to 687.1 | -0.03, 13.5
